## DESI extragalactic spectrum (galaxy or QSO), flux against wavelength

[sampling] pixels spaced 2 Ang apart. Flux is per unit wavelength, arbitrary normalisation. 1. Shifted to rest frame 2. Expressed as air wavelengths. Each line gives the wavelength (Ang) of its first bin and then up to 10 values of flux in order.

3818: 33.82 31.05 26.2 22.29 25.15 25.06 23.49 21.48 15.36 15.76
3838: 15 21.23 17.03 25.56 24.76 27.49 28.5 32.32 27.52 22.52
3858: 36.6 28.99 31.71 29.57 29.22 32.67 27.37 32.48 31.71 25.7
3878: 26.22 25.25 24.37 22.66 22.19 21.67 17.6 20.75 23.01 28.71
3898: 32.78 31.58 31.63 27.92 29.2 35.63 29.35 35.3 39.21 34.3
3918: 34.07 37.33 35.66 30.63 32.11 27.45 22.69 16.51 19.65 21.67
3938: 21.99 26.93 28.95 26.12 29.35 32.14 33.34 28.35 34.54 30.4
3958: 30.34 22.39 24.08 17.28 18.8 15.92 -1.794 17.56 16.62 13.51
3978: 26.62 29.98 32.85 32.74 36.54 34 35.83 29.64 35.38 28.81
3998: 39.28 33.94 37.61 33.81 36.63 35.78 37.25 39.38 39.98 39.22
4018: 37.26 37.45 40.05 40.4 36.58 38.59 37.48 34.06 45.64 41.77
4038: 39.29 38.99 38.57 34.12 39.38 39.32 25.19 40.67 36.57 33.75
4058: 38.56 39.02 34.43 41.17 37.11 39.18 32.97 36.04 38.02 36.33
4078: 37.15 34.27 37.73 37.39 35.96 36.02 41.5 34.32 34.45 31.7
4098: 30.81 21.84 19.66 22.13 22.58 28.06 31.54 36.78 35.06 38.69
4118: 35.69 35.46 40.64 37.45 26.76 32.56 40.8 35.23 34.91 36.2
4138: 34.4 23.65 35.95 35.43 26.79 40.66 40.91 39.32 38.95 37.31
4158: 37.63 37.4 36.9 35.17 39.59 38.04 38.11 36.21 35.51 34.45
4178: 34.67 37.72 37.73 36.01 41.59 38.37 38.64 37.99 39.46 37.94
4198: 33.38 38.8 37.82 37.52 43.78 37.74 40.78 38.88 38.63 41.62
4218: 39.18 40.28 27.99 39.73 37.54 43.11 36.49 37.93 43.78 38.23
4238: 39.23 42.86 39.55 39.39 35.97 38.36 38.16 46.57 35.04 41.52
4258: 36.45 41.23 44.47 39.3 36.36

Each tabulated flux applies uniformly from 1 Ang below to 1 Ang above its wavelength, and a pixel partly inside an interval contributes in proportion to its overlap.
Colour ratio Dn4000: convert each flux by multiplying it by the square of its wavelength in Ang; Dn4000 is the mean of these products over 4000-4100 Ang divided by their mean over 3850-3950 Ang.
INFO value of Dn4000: 1.40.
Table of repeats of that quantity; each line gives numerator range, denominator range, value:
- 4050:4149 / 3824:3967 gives 1.41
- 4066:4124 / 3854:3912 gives 1.34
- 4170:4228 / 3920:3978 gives 1.77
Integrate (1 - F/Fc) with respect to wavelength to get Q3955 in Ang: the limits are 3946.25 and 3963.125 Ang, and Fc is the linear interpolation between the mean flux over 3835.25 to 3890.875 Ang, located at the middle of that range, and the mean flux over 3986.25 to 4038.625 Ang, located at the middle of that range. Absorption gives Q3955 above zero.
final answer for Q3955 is 1.74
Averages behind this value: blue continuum 25.9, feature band 29.4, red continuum 37.1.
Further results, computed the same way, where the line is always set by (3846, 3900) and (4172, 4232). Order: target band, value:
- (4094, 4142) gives 4.52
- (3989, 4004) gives -1.43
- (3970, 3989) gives 3.47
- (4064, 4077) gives -1.24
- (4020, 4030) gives -1.97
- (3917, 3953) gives 1.56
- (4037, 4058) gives -2.35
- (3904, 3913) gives -1.07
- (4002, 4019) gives -3.01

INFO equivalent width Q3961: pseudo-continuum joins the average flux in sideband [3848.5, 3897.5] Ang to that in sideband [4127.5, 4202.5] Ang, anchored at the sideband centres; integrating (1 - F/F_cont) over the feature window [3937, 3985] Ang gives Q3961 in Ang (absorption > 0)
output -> 8.66 Ang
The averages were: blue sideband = 27.1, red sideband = 36.7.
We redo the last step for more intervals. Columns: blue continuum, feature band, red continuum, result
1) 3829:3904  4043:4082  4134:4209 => -4.2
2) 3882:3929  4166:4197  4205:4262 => 0.2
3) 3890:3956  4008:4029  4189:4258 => -4.0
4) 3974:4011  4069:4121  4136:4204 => 2.5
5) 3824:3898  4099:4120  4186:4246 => 3.2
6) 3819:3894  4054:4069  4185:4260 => -2.1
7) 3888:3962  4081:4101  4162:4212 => 0.2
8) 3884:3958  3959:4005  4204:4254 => 6.3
